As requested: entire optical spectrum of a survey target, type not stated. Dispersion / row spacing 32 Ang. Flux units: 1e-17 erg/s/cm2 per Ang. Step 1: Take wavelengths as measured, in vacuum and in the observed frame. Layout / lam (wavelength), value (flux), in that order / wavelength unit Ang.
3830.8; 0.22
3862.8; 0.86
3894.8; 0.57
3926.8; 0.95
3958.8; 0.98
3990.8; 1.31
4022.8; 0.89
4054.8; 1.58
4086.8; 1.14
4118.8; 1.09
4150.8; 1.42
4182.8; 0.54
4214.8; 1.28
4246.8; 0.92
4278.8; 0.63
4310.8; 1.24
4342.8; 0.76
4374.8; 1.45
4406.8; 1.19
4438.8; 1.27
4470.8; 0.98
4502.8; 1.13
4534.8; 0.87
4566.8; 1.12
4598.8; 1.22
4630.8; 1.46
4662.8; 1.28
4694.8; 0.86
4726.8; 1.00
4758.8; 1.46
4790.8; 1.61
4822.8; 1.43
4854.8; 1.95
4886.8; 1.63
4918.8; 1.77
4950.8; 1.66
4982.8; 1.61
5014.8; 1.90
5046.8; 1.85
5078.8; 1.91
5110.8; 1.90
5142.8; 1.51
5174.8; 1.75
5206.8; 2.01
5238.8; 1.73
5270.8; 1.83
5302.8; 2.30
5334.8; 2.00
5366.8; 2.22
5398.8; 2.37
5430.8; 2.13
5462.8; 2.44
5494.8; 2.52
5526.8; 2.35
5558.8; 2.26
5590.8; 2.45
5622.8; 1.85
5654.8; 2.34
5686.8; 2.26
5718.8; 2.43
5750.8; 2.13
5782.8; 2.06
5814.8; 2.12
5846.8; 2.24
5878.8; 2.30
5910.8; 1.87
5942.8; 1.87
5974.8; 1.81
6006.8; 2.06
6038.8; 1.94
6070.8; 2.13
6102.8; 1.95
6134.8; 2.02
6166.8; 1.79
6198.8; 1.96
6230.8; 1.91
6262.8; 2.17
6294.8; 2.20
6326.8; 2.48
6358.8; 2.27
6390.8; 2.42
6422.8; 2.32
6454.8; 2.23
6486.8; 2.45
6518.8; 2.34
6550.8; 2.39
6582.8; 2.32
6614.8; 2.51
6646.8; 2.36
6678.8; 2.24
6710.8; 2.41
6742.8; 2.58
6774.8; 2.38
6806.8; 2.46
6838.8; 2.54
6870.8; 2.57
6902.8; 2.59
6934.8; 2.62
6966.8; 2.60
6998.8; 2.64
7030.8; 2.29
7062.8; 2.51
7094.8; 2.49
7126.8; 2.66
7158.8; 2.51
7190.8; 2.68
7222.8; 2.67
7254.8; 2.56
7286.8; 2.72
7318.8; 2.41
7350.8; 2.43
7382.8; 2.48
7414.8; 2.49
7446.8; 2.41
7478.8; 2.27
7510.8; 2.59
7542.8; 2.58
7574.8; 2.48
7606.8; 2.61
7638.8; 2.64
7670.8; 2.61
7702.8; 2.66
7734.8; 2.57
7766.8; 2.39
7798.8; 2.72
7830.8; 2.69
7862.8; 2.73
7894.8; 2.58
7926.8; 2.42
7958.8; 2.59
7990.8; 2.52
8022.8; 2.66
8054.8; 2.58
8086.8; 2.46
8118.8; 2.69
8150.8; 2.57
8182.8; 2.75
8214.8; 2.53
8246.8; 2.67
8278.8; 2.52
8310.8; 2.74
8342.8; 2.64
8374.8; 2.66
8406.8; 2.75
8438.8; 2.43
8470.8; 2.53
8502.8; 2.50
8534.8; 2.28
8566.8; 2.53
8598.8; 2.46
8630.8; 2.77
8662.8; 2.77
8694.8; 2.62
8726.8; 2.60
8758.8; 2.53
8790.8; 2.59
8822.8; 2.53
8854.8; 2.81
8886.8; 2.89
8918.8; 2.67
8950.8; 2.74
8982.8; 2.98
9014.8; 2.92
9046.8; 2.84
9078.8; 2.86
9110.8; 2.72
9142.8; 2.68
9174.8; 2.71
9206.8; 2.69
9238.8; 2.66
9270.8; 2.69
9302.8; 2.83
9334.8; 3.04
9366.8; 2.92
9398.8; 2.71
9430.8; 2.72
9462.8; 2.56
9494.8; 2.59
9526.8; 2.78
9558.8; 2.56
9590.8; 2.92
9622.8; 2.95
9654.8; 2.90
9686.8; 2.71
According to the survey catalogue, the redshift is 0.193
